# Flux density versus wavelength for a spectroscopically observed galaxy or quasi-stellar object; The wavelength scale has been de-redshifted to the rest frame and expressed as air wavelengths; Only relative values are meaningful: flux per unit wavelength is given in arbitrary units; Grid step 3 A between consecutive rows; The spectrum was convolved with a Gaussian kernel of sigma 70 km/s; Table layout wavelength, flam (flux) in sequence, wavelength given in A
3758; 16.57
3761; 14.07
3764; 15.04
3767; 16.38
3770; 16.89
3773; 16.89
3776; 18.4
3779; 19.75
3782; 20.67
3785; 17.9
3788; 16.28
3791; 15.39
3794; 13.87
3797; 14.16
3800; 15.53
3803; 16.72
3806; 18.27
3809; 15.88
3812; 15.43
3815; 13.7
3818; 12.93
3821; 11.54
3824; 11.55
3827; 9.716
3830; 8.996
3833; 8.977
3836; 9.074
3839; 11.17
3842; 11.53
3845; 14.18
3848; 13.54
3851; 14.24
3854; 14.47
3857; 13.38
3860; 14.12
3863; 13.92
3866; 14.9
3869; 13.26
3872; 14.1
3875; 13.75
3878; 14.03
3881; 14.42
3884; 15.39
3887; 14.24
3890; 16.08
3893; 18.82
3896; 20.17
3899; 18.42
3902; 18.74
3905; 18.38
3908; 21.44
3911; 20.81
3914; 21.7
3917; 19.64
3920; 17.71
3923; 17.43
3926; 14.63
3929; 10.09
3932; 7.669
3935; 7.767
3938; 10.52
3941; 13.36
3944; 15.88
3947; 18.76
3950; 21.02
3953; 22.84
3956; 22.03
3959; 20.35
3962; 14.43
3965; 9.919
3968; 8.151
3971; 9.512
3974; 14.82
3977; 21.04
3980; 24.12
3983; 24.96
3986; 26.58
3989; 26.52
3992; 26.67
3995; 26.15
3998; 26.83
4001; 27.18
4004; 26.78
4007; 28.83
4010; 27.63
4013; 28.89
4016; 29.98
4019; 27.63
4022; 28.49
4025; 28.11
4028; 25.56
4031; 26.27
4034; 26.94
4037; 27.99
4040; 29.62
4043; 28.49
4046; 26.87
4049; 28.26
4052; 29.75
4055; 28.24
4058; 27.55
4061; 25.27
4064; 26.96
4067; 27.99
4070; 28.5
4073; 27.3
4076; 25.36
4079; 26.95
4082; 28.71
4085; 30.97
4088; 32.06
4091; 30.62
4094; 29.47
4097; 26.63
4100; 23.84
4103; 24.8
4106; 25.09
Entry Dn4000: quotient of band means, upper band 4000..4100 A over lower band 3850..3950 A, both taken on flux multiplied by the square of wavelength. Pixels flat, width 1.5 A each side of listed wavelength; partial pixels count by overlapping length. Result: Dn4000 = 1.93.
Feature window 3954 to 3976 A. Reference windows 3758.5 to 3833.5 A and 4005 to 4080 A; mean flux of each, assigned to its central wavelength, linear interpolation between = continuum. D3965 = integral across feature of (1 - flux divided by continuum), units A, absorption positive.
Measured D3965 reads 8.5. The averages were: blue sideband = 15.1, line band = 14.5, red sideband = 27.7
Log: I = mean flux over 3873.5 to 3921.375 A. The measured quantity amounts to 17.7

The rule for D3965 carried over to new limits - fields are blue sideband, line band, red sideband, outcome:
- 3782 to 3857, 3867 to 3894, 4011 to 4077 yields 4.2 A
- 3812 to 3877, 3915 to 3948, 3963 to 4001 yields 6.8 A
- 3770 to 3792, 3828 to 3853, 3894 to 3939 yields 8.3 A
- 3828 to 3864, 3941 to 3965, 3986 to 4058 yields 3.6 A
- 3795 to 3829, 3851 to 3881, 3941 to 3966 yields 3.0 A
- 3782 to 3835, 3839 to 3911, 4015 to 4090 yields 10.0 A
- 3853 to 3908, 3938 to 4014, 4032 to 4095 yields 4.8 A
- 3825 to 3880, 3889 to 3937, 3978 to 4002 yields 3.7 A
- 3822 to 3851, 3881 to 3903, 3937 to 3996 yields -4.1 A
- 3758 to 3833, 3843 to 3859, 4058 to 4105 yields 3.4 A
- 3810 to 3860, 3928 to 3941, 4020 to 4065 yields 6.7 A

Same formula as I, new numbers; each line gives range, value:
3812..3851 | 11.7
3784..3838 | 13.6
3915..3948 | 14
